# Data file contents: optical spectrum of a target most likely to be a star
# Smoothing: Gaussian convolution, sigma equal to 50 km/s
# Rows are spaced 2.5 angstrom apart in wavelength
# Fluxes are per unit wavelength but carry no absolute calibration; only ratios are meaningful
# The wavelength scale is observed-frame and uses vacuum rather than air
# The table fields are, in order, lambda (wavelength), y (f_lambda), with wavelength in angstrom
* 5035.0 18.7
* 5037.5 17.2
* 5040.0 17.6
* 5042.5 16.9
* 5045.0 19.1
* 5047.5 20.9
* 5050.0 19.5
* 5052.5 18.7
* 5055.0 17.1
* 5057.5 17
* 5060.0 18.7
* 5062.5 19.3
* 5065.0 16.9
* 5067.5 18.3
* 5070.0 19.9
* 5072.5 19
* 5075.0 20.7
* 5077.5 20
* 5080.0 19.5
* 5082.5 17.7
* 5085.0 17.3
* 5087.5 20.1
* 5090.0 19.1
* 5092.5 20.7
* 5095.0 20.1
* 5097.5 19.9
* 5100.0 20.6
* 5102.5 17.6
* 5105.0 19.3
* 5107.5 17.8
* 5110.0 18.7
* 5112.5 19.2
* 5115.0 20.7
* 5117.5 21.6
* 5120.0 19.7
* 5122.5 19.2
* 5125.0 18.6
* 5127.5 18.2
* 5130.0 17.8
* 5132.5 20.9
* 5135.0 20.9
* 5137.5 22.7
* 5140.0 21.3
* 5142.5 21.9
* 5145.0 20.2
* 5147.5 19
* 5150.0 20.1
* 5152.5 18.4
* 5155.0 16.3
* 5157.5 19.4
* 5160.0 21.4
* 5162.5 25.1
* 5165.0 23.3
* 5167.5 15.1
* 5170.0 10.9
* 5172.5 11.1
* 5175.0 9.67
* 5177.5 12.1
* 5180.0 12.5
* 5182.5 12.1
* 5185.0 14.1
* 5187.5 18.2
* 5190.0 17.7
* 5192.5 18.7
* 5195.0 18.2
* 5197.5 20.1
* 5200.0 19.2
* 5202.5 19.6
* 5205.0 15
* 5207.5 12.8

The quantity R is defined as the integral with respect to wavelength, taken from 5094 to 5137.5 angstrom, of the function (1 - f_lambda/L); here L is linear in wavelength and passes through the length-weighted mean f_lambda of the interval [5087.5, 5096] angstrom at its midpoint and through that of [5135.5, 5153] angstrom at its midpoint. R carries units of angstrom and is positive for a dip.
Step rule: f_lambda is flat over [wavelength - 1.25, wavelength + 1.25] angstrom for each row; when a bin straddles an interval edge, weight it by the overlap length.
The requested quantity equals 1.6 angstrom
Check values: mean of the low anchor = 20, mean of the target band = 19.5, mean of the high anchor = 20.6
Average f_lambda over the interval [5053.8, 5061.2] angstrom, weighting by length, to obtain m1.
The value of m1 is 17.6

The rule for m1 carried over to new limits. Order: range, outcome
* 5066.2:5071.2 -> 19.1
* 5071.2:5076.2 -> 19.8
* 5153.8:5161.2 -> 19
